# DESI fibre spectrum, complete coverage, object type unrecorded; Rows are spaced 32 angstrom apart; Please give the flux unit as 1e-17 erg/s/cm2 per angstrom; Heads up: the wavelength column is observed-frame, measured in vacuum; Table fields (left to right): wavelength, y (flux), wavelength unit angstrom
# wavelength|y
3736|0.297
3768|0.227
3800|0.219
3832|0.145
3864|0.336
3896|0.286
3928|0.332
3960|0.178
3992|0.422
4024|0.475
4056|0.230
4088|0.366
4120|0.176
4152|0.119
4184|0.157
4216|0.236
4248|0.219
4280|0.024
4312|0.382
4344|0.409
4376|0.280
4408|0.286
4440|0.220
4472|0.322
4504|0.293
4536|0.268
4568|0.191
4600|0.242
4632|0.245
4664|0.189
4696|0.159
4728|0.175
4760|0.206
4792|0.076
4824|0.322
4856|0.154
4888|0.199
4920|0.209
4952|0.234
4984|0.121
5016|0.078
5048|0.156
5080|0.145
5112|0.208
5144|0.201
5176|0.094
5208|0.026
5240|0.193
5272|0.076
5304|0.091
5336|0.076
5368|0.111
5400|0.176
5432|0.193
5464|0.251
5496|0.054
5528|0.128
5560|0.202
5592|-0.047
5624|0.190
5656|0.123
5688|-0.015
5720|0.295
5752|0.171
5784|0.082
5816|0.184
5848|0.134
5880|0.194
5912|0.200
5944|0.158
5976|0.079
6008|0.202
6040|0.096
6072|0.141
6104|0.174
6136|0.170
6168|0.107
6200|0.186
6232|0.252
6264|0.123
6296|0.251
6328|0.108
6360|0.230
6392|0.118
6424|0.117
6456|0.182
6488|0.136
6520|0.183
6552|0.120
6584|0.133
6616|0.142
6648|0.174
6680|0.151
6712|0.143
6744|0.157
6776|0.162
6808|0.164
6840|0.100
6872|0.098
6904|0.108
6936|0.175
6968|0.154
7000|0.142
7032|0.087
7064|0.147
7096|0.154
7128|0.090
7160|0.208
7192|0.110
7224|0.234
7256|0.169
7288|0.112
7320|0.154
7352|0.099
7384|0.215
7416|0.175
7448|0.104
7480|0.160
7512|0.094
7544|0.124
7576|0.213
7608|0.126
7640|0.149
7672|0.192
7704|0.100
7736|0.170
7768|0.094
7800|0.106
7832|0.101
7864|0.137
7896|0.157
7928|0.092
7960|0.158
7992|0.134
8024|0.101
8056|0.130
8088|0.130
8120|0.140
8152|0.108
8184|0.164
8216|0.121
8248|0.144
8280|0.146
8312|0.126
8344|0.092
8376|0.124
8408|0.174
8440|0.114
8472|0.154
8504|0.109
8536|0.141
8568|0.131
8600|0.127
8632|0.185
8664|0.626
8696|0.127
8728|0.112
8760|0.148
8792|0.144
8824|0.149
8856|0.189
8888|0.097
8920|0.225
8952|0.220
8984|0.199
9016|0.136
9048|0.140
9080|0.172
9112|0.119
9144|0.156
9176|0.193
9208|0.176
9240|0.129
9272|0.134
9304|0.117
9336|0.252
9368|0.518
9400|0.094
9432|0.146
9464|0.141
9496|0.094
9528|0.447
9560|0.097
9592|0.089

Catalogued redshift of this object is 1.32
